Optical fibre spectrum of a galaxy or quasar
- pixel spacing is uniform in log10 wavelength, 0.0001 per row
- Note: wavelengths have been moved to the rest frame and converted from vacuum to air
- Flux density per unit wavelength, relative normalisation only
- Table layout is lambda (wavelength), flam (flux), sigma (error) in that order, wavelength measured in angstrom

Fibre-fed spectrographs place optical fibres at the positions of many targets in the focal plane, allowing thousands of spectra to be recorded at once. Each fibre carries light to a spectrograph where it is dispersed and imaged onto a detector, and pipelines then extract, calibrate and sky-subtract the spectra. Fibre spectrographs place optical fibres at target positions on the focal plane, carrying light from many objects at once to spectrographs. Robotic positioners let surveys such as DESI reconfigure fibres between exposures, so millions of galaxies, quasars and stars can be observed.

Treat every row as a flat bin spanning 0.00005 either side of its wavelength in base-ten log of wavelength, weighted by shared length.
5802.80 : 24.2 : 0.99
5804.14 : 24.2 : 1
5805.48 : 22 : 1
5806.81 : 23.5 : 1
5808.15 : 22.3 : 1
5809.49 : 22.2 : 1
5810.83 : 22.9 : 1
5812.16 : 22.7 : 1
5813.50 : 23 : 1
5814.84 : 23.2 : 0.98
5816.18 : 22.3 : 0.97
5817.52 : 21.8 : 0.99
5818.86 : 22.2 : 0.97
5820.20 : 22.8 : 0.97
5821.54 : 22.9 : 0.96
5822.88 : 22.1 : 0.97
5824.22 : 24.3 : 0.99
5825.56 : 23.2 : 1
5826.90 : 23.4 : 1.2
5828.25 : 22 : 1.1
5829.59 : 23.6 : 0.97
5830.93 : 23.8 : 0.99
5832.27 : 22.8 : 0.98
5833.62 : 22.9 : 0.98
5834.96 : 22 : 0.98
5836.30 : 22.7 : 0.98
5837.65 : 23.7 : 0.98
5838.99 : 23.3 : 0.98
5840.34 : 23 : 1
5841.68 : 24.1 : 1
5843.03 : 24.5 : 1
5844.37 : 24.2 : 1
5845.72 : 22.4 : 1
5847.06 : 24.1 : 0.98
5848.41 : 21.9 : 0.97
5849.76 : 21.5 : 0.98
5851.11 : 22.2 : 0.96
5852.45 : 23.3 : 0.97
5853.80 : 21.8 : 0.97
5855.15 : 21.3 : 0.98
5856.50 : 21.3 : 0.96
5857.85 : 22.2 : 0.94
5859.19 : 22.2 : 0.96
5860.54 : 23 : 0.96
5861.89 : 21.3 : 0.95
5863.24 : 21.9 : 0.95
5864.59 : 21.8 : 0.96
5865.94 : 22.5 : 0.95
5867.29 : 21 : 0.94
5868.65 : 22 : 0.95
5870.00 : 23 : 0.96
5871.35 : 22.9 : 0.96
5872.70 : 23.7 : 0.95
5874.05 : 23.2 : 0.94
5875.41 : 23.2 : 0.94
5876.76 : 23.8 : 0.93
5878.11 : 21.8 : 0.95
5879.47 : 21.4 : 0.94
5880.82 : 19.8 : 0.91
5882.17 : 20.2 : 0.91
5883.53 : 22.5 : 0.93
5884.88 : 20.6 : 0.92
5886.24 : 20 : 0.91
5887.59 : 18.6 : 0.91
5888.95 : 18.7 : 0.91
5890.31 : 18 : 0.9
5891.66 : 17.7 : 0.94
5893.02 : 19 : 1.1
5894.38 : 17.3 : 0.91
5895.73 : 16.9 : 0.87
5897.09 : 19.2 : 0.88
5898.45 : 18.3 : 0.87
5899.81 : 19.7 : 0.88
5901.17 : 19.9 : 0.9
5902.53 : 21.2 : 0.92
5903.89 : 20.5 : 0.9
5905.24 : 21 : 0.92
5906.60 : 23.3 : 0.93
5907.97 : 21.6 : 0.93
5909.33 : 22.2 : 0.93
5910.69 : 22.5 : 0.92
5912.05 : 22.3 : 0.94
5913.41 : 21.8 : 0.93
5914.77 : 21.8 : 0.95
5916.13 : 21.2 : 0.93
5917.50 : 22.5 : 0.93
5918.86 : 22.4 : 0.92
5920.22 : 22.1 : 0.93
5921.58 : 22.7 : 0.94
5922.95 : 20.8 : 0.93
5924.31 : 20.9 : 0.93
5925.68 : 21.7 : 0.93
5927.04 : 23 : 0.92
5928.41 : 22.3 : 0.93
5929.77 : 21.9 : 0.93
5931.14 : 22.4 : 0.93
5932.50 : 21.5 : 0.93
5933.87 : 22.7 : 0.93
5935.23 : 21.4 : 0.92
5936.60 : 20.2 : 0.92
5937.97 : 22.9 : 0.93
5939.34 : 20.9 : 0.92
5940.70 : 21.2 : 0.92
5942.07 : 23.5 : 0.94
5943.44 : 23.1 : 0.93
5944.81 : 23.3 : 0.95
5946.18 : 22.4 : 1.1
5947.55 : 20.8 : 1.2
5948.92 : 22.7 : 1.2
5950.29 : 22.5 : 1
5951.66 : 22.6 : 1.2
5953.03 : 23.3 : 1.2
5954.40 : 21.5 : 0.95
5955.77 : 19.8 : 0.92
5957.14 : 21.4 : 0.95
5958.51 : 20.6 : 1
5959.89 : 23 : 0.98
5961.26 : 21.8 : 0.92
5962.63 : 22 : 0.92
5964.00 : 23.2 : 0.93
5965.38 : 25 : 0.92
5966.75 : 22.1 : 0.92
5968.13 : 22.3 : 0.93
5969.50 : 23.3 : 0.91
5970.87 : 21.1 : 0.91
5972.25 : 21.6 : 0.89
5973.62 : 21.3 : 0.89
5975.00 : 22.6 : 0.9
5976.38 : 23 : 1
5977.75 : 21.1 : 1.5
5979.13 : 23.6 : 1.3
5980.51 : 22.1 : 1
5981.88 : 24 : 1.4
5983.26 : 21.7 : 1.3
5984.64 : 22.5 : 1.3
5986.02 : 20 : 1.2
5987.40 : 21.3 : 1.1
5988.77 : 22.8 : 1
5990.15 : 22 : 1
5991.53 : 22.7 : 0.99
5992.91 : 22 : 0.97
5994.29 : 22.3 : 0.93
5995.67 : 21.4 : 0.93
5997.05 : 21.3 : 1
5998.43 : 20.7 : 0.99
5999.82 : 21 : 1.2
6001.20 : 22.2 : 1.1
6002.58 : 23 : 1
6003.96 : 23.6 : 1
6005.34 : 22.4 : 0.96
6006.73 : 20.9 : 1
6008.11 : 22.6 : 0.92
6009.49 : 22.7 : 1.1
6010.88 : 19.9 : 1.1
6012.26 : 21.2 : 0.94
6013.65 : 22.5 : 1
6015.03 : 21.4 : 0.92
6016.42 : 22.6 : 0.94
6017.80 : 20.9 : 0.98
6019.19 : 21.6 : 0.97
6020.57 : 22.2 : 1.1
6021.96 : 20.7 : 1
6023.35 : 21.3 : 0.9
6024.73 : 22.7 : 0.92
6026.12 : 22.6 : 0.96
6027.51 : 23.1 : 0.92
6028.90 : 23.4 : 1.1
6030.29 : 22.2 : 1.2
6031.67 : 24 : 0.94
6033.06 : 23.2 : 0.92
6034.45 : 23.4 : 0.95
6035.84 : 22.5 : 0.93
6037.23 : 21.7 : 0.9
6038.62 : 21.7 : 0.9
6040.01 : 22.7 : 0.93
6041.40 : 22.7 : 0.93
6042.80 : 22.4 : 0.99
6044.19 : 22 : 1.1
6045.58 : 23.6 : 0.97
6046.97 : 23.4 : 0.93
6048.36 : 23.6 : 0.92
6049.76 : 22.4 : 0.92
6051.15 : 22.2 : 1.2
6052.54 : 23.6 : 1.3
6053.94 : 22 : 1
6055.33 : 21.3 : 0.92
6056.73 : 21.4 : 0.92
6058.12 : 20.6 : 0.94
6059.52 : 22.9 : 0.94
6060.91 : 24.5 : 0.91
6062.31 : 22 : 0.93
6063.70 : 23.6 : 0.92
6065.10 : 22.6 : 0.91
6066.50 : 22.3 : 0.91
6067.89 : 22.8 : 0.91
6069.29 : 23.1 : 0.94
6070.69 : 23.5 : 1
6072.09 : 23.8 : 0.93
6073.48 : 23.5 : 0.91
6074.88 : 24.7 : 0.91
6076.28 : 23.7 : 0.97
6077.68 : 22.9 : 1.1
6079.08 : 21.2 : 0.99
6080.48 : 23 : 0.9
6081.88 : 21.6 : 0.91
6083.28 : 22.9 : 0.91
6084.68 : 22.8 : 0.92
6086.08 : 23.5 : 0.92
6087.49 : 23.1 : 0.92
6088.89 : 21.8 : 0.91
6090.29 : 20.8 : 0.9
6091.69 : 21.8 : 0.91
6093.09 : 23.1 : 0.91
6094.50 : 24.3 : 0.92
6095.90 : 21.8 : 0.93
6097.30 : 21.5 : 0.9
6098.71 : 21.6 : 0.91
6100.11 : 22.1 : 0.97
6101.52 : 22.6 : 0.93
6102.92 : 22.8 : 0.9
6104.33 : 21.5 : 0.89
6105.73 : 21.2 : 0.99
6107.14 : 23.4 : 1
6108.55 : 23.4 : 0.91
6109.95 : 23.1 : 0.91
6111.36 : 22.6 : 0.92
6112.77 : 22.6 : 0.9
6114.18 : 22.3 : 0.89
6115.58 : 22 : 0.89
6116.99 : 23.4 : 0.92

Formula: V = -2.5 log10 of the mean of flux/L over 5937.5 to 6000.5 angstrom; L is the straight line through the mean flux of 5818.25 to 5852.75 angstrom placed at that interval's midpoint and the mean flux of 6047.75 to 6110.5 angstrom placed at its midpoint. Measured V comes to 0.03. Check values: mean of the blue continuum 23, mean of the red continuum 22.6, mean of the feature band 22.1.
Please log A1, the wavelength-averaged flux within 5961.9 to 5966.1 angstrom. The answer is 23.4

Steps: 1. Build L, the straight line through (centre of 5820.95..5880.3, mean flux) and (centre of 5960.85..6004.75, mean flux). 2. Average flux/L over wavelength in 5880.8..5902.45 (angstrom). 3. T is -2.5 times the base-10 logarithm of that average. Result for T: 0.18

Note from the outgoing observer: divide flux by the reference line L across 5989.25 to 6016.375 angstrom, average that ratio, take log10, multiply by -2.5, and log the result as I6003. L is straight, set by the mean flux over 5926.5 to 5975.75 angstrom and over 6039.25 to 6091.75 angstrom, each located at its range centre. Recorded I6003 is 0.02 mag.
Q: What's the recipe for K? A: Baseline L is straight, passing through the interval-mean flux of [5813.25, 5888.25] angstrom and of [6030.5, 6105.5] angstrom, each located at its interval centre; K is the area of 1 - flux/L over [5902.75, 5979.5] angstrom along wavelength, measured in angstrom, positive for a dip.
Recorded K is 1.5 angstrom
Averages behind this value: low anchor 22.4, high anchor 22.6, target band 22.1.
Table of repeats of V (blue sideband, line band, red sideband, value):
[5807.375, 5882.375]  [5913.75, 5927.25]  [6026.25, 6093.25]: 0.037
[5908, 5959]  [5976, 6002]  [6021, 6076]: 0.017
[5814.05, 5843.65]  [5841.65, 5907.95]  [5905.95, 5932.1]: 0.061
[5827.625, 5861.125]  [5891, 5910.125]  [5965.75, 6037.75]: 0.139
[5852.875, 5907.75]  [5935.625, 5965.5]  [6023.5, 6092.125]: -0.023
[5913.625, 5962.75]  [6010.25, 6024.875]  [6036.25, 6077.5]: 0.049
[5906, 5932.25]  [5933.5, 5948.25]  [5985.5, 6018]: -0.001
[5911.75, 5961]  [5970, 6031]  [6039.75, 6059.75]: 0.011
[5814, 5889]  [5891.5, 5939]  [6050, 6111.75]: 0.065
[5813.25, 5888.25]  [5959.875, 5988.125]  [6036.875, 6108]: 0.010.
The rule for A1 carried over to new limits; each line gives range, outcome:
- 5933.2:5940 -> 21.6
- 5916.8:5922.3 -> 22.4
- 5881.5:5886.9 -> 20.8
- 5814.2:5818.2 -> 22.4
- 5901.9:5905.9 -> 20.9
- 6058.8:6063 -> 23.1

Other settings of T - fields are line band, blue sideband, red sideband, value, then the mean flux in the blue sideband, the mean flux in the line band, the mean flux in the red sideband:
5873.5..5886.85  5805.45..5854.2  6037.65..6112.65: 0.06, 22.9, 21.6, 22.6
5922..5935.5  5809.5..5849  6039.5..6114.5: 0.05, 23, 21.9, 22.6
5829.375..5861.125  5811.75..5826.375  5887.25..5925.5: -0.03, 22.8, 22.8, 20.5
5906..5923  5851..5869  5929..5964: -0.01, 22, 22.1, 22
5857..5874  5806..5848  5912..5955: 0.02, 23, 22.3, 22.1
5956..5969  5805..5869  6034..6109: 0.02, 22.7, 22.3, 22.6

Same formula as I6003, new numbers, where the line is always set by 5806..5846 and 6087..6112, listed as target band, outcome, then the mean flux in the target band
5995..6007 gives 0.04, 21.9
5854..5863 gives 0.05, 21.9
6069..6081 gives -0.04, 23.3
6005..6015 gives 0.04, 21.7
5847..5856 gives 0.04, 22.1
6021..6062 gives 0.00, 22.5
